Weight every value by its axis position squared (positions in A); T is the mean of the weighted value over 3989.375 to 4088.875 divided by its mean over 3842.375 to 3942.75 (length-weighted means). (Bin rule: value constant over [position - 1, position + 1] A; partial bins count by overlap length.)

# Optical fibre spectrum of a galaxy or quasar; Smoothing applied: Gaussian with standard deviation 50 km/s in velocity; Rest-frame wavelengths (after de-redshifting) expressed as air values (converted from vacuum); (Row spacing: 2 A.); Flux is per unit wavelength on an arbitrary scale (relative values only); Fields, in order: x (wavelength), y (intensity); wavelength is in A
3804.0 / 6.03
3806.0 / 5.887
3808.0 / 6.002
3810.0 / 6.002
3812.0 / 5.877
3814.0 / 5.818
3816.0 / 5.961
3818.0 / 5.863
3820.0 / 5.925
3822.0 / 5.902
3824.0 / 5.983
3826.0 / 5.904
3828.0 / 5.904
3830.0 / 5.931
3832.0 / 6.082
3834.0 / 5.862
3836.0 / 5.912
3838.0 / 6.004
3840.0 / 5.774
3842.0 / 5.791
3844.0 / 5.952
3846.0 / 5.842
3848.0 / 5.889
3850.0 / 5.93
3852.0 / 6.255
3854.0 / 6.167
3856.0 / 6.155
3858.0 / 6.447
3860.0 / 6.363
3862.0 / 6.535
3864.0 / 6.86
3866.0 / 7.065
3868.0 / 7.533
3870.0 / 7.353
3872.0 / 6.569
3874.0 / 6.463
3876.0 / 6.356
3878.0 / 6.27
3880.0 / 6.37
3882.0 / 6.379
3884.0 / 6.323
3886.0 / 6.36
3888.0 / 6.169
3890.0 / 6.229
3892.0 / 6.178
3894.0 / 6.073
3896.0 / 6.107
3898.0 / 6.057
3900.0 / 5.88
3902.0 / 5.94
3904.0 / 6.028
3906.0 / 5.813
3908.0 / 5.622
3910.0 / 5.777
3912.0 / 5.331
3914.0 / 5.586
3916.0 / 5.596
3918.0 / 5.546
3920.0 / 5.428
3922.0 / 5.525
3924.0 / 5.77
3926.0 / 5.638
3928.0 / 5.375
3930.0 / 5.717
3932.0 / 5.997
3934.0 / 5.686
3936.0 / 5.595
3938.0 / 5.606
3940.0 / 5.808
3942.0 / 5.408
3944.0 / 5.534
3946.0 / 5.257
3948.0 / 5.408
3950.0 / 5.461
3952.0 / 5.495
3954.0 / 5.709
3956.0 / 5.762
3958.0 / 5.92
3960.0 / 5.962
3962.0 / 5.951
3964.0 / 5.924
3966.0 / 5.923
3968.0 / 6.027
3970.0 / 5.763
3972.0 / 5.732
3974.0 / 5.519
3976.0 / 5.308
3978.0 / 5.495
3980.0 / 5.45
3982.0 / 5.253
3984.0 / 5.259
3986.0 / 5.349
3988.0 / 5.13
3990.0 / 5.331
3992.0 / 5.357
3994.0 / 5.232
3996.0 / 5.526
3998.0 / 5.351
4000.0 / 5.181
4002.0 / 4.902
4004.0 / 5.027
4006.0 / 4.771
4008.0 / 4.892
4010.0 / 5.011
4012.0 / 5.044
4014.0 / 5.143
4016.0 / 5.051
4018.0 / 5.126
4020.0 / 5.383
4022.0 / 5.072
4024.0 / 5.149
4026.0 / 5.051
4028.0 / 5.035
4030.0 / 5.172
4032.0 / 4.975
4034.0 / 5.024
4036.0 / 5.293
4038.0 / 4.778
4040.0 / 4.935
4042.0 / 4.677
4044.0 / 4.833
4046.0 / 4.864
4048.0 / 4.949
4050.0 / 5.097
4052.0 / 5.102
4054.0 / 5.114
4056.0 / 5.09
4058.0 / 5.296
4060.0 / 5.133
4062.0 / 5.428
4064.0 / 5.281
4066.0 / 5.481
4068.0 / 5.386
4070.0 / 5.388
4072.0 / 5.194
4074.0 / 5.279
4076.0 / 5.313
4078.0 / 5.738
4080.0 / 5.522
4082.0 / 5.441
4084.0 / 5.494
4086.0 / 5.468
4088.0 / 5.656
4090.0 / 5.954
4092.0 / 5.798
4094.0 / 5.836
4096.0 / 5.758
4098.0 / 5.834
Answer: 0.9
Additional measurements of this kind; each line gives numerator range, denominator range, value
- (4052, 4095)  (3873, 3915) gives 0.98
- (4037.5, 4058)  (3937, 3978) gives 0.92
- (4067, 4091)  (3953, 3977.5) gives 1.00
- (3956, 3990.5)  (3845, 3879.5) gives 0.92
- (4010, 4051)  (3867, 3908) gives 0.86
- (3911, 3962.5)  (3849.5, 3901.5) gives 0.91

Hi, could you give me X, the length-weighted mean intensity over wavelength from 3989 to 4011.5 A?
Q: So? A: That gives 5.14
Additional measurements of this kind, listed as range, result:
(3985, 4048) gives 5.08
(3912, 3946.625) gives 5.59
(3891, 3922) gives 5.79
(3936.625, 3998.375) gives 5.56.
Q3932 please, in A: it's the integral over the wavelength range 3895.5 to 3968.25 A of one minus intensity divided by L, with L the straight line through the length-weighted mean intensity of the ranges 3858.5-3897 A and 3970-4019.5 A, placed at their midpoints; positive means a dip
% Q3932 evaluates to 2.6 A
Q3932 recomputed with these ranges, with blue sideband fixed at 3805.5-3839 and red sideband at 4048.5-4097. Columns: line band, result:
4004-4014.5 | 1.1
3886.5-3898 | -0.7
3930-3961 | 0.2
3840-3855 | -0.2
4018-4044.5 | 2.3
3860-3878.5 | -3.0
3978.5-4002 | 1.2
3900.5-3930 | 0.5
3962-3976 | -0.4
